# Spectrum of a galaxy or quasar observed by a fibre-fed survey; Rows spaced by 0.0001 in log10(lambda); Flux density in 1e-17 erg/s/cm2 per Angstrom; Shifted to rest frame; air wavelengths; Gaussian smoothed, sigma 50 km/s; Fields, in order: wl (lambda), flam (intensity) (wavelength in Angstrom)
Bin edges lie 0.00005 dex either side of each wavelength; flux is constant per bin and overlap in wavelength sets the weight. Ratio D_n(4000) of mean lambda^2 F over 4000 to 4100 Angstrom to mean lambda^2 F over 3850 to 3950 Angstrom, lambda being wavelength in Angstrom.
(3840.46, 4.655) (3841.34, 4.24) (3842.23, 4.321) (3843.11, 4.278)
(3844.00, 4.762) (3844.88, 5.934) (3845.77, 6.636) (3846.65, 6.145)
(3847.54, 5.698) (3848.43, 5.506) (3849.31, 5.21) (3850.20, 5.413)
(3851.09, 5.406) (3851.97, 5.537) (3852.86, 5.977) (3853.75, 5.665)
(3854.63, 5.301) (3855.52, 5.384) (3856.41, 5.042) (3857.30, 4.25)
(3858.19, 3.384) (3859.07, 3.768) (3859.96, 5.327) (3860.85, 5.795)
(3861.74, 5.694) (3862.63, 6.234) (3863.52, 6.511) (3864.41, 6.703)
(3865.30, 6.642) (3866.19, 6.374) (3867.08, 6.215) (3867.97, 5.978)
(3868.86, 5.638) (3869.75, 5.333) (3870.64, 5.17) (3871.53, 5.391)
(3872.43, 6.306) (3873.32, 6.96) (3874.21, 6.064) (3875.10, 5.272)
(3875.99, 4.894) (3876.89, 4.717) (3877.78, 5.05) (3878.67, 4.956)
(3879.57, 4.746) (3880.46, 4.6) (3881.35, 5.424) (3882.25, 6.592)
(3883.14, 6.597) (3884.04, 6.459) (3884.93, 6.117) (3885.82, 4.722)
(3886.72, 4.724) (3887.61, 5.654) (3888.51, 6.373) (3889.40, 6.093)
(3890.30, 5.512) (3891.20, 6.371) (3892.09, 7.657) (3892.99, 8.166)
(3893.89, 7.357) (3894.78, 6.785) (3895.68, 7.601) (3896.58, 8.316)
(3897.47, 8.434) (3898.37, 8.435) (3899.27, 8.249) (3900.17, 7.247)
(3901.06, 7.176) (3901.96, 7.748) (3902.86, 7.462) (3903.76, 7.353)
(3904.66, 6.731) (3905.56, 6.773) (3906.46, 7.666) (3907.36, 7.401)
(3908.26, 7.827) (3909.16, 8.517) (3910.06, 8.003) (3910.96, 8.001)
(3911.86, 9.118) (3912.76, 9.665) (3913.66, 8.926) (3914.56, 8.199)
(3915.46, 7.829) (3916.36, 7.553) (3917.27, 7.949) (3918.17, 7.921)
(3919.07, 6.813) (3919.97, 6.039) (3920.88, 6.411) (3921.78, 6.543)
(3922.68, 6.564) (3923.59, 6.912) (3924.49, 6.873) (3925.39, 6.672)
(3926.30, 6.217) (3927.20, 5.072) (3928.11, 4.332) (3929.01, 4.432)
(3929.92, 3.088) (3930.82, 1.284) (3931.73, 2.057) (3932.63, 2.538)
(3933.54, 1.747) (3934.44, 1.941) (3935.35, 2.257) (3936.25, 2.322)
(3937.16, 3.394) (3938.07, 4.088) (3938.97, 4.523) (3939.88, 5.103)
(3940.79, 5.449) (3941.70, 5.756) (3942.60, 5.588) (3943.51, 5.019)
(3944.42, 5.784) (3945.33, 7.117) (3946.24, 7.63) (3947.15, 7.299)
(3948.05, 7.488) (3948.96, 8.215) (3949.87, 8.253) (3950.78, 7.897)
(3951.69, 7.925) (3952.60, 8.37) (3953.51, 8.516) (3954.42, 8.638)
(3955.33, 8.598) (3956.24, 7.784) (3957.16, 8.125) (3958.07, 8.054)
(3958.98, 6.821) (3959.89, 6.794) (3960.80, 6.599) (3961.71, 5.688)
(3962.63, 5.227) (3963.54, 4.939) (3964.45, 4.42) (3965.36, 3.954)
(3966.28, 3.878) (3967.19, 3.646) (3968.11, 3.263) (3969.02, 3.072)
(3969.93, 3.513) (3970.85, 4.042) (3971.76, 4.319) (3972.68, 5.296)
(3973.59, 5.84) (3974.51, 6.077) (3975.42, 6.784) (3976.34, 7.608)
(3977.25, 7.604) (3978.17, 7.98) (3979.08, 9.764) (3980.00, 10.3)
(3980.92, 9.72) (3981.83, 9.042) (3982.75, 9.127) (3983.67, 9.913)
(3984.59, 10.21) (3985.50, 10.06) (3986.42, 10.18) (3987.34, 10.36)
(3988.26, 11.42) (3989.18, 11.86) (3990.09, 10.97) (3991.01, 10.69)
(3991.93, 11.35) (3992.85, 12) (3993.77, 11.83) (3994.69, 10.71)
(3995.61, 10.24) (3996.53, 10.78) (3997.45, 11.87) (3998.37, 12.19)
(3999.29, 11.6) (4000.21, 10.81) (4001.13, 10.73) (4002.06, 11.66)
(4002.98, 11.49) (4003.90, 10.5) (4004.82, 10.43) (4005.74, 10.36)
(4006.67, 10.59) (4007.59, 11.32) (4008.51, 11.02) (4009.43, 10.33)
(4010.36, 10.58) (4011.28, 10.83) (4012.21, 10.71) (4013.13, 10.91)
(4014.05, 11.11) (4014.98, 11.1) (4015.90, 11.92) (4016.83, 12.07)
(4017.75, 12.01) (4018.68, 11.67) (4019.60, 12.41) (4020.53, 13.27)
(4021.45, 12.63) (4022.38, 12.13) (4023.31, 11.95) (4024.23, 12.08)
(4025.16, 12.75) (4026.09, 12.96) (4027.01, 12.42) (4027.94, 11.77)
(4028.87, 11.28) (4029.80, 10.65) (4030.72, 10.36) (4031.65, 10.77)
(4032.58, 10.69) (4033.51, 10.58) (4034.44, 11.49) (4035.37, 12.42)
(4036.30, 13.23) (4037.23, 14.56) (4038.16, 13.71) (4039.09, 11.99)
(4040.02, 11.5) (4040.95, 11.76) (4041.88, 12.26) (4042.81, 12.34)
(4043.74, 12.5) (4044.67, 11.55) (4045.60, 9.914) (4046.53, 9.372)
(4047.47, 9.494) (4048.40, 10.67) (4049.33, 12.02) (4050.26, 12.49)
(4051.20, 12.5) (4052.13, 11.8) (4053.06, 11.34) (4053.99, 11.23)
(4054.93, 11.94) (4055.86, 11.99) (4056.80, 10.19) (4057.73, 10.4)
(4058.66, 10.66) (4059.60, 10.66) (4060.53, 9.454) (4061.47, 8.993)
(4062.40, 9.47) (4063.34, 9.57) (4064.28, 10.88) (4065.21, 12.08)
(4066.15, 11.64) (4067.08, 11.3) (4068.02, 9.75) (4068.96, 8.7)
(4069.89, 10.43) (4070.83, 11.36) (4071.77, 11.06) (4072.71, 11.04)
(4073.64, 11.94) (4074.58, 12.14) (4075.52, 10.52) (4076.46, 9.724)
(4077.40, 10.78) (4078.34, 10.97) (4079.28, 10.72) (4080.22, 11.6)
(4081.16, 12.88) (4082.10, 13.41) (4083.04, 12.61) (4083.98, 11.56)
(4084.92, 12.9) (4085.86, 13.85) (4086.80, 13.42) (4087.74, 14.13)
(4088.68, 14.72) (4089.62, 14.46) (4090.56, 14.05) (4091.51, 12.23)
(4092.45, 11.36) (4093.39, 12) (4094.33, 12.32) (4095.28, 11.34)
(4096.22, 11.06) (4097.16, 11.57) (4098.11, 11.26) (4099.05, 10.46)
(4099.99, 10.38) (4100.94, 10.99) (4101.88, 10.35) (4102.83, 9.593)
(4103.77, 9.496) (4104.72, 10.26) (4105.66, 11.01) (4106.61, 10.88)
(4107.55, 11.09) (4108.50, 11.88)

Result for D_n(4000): 2.05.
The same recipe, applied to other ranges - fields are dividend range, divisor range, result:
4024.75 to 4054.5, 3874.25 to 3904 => 1.96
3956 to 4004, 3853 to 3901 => 1.46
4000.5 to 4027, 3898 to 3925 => 1.59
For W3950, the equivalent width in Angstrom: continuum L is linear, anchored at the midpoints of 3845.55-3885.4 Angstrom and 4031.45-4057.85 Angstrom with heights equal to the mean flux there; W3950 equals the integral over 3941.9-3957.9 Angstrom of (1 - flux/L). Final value 1.8 Angstrom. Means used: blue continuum 5.6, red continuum 11.6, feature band 7.53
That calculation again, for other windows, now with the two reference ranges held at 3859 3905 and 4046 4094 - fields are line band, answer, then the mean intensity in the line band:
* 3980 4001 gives -3.35 Angstrom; 10.8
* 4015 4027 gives -2.57 Angstrom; 12.3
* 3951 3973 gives 6.56 Angstrom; 5.92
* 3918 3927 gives 0.95 Angstrom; 6.61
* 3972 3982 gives 1.36 Angstrom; 7.71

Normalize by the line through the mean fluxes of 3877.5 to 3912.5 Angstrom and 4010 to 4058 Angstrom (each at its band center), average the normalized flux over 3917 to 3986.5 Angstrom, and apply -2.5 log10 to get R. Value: 0.397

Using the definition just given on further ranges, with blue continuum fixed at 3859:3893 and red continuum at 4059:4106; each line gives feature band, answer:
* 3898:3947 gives 0.14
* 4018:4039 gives -0.21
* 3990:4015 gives -0.20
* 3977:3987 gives -0.10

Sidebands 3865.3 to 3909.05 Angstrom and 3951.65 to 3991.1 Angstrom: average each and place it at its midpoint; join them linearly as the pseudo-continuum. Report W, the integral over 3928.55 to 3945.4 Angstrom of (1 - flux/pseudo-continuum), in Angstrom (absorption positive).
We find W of 7.75 Angstrom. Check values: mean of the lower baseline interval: 6.45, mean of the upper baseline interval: 7.4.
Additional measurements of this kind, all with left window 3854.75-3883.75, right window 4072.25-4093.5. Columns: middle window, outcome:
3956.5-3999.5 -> 4.8 Angstrom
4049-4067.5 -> 0.8 Angstrom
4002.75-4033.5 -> -3.5 Angstrom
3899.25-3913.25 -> -2.3 Angstrom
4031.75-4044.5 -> -1.5 Angstrom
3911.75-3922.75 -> -0.9 Angstrom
